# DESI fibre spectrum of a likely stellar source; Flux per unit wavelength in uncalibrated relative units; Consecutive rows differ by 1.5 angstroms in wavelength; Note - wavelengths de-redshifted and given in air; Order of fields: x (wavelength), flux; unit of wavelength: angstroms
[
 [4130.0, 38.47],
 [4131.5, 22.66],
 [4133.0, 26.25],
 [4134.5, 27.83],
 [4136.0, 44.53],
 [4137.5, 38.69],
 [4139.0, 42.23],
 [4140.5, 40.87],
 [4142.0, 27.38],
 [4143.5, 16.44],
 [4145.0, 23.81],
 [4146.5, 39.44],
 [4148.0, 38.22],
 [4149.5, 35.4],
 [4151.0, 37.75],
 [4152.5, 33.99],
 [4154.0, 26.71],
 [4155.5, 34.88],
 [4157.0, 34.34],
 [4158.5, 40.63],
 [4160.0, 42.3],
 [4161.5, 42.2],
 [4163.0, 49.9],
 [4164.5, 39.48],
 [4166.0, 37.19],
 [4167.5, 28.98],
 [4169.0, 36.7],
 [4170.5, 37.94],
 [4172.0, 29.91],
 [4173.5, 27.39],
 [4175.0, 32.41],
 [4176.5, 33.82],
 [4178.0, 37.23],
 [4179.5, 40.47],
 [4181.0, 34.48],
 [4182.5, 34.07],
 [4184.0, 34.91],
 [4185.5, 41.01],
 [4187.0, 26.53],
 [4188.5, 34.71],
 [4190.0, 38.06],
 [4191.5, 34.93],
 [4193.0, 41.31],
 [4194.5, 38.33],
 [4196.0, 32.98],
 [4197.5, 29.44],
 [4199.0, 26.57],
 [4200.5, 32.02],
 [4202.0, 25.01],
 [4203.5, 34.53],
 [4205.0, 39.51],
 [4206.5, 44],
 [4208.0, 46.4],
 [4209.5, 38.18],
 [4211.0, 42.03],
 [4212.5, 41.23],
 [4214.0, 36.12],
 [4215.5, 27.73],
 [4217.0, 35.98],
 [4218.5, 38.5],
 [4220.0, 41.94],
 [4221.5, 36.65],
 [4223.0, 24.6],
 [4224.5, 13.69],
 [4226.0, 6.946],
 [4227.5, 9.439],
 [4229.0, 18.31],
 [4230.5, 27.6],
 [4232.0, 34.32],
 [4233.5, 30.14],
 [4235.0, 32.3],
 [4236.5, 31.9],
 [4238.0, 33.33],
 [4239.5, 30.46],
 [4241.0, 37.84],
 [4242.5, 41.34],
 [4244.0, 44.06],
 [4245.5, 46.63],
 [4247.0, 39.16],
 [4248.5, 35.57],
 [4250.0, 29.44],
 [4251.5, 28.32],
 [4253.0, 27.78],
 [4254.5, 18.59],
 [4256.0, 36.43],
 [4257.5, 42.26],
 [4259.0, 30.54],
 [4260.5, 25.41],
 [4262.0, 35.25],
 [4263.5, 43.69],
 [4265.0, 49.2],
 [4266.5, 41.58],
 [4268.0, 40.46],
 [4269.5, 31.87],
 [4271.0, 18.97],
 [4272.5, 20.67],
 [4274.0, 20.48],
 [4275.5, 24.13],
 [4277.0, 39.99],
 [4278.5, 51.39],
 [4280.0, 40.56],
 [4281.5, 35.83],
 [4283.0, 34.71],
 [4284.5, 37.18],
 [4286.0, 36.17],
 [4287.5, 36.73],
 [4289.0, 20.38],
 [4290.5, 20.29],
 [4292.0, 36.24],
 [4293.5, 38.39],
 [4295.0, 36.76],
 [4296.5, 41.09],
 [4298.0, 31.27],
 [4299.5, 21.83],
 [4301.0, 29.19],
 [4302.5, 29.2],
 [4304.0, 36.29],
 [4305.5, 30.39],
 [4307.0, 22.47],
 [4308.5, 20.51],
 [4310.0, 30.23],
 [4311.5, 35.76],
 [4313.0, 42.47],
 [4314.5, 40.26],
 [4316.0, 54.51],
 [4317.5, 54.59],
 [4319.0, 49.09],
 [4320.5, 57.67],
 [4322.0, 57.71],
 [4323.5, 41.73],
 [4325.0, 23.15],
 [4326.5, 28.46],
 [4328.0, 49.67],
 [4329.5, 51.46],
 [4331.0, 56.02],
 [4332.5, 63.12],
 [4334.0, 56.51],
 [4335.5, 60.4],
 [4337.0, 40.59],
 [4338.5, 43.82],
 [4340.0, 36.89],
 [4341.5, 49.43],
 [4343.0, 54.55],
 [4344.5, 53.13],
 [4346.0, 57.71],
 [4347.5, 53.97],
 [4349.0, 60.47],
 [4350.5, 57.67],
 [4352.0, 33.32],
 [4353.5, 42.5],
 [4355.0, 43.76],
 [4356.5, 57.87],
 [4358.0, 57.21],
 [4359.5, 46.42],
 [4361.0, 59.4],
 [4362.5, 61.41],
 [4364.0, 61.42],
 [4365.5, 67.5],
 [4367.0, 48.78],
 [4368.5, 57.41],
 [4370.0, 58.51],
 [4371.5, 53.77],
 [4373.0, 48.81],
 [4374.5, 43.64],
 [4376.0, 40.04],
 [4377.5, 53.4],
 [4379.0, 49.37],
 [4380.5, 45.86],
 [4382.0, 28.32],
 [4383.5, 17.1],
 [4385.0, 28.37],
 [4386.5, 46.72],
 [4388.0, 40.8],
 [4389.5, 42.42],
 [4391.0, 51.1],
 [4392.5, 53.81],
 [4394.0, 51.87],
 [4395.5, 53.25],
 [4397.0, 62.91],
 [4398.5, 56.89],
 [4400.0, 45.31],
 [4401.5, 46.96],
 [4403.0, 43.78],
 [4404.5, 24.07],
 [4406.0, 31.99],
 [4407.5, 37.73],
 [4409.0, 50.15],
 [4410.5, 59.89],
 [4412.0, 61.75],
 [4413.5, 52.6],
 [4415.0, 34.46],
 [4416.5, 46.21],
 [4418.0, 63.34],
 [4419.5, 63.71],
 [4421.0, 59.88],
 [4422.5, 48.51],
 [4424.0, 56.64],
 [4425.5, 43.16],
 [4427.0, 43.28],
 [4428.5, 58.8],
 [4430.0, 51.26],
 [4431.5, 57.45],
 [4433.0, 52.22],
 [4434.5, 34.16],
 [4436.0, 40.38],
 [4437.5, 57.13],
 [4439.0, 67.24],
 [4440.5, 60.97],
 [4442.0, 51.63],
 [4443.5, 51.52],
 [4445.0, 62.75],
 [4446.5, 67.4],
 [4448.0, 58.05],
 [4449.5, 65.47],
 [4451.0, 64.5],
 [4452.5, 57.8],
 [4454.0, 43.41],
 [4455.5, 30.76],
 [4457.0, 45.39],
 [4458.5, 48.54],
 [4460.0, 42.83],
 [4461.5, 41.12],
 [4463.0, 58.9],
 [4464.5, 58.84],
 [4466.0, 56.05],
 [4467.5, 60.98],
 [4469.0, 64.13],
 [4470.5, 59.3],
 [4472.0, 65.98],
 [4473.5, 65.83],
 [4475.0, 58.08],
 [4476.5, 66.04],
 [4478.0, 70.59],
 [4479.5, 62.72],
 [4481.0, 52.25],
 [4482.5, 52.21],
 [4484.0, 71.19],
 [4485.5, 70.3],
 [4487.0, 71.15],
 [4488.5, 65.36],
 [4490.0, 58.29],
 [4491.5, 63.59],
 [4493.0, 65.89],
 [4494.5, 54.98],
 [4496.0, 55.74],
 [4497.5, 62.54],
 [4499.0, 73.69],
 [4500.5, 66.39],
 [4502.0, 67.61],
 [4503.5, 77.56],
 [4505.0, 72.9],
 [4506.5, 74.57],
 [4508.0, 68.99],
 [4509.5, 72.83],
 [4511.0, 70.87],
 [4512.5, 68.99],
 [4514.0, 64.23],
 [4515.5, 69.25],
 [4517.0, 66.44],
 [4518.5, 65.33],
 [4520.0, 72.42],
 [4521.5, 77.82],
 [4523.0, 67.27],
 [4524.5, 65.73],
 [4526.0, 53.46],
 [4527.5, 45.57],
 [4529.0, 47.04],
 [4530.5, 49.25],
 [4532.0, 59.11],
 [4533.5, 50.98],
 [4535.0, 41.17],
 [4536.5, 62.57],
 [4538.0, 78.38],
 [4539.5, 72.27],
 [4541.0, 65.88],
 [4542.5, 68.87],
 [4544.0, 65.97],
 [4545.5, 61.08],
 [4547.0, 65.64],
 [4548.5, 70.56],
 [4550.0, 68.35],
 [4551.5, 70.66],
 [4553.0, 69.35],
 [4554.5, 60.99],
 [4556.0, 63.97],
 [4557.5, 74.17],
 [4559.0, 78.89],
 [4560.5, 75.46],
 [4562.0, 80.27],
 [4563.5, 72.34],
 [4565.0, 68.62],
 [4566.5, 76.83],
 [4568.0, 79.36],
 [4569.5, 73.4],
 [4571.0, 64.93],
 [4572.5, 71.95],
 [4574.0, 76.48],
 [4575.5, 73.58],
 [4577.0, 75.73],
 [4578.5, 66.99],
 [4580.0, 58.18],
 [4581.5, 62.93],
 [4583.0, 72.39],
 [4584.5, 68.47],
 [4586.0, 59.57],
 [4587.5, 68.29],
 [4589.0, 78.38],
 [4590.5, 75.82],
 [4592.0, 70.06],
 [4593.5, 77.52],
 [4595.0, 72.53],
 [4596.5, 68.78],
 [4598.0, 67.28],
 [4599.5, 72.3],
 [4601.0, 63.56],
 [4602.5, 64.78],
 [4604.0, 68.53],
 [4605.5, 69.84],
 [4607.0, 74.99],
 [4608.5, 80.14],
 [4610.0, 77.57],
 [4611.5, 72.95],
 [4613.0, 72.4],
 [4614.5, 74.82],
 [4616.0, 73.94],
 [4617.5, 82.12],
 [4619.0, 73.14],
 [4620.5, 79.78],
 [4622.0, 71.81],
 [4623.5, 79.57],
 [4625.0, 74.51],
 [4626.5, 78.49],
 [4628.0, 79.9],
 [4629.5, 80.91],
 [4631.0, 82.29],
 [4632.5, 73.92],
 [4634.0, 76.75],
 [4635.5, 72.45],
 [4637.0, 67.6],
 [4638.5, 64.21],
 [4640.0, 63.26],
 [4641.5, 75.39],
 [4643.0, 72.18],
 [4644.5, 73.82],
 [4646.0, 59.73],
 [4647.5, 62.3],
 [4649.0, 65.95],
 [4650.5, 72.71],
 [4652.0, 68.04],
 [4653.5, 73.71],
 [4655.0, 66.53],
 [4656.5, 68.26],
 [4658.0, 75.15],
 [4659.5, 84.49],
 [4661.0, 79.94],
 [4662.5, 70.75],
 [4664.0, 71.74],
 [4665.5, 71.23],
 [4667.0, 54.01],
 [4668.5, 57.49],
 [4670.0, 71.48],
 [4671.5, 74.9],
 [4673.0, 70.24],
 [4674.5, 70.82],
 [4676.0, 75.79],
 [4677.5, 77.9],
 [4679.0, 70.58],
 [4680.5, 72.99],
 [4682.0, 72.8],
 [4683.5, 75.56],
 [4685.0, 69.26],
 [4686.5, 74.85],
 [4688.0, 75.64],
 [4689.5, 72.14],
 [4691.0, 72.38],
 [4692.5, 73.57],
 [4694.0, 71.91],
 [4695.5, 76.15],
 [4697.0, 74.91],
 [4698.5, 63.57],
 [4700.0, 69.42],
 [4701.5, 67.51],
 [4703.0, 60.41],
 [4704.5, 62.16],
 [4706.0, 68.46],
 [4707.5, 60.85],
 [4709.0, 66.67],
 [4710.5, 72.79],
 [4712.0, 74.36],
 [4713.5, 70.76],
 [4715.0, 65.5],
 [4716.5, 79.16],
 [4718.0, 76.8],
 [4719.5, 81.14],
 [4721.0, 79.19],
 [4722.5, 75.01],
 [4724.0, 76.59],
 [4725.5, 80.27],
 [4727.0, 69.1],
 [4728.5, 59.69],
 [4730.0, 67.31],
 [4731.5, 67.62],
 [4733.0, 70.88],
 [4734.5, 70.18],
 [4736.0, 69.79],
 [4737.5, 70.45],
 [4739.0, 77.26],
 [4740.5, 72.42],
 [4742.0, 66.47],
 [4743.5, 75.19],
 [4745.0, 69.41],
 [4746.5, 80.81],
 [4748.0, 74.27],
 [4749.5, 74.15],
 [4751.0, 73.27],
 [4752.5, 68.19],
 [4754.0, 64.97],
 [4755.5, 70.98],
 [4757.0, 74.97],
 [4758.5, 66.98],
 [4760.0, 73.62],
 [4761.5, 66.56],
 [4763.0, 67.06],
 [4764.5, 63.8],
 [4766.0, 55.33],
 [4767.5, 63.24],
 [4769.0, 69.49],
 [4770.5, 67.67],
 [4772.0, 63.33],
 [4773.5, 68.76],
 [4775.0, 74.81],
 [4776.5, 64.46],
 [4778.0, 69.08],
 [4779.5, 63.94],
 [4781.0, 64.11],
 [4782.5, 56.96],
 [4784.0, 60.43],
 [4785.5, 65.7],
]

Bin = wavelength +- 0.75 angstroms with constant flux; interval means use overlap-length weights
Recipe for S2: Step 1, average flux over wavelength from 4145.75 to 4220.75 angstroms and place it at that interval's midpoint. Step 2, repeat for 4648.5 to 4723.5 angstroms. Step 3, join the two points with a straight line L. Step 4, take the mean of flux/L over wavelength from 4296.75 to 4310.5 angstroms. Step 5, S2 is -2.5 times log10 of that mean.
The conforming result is 0.49 mag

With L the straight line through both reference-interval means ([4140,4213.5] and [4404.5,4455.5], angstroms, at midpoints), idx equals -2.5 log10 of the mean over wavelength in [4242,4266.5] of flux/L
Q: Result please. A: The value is 0.132 mag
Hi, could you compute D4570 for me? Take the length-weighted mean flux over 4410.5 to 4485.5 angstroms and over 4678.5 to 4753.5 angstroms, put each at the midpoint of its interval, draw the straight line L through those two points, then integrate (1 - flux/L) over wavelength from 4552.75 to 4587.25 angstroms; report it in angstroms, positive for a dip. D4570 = -4.3 angstroms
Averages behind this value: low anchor 55.5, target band 70.6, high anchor 71.6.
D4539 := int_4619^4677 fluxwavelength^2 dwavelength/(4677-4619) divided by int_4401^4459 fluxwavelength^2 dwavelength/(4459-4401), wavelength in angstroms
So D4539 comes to 1.55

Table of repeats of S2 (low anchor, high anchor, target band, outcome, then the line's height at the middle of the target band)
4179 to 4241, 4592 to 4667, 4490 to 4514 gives -0.118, 60.4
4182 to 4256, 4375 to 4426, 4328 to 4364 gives -0.219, 42.7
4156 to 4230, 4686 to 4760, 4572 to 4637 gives -0.157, 63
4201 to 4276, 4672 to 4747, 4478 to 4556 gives -0.163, 55.7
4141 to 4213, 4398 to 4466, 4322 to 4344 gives -0.054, 45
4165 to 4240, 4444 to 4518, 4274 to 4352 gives 0.090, 44.4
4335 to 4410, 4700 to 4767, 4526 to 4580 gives -0.127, 59.3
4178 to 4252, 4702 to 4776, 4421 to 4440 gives -0.059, 48.6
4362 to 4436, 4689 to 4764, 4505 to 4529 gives -0.173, 56.7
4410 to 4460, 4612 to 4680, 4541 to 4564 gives -0.093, 63.9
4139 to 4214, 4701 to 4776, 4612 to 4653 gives -0.151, 63.6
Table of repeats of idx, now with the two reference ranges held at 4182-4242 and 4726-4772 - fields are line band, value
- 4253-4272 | 0.062 mag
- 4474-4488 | -0.244 mag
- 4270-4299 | 0.155 mag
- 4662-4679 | -0.093 mag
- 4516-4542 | -0.133 mag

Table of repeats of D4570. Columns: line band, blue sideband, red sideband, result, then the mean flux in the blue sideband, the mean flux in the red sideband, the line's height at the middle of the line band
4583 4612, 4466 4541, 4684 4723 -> -1.58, 64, 71.3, 67.5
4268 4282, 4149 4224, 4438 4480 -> 3.56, 35.8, 57.4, 42.8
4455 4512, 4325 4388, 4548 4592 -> 0.27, 49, 70.9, 62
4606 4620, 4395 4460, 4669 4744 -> -2.37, 51.4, 71.6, 64.8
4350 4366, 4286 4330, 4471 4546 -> -3.49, 36.7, 64.3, 43.6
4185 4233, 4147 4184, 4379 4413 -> 6.71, 36.1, 44.8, 37.7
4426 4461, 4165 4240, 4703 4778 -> -2.15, 32.9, 70.1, 49.6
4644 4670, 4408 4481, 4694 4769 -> -1.12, 54.9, 70.3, 66.3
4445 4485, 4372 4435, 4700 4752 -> -4.28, 47.3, 71.3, 51.9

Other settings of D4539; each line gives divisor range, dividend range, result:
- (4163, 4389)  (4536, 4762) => 2.18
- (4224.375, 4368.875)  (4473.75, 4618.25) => 1.93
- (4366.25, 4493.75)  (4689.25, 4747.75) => 1.53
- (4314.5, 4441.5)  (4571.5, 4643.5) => 1.62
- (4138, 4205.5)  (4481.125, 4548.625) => 2.17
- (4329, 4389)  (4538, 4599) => 1.56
